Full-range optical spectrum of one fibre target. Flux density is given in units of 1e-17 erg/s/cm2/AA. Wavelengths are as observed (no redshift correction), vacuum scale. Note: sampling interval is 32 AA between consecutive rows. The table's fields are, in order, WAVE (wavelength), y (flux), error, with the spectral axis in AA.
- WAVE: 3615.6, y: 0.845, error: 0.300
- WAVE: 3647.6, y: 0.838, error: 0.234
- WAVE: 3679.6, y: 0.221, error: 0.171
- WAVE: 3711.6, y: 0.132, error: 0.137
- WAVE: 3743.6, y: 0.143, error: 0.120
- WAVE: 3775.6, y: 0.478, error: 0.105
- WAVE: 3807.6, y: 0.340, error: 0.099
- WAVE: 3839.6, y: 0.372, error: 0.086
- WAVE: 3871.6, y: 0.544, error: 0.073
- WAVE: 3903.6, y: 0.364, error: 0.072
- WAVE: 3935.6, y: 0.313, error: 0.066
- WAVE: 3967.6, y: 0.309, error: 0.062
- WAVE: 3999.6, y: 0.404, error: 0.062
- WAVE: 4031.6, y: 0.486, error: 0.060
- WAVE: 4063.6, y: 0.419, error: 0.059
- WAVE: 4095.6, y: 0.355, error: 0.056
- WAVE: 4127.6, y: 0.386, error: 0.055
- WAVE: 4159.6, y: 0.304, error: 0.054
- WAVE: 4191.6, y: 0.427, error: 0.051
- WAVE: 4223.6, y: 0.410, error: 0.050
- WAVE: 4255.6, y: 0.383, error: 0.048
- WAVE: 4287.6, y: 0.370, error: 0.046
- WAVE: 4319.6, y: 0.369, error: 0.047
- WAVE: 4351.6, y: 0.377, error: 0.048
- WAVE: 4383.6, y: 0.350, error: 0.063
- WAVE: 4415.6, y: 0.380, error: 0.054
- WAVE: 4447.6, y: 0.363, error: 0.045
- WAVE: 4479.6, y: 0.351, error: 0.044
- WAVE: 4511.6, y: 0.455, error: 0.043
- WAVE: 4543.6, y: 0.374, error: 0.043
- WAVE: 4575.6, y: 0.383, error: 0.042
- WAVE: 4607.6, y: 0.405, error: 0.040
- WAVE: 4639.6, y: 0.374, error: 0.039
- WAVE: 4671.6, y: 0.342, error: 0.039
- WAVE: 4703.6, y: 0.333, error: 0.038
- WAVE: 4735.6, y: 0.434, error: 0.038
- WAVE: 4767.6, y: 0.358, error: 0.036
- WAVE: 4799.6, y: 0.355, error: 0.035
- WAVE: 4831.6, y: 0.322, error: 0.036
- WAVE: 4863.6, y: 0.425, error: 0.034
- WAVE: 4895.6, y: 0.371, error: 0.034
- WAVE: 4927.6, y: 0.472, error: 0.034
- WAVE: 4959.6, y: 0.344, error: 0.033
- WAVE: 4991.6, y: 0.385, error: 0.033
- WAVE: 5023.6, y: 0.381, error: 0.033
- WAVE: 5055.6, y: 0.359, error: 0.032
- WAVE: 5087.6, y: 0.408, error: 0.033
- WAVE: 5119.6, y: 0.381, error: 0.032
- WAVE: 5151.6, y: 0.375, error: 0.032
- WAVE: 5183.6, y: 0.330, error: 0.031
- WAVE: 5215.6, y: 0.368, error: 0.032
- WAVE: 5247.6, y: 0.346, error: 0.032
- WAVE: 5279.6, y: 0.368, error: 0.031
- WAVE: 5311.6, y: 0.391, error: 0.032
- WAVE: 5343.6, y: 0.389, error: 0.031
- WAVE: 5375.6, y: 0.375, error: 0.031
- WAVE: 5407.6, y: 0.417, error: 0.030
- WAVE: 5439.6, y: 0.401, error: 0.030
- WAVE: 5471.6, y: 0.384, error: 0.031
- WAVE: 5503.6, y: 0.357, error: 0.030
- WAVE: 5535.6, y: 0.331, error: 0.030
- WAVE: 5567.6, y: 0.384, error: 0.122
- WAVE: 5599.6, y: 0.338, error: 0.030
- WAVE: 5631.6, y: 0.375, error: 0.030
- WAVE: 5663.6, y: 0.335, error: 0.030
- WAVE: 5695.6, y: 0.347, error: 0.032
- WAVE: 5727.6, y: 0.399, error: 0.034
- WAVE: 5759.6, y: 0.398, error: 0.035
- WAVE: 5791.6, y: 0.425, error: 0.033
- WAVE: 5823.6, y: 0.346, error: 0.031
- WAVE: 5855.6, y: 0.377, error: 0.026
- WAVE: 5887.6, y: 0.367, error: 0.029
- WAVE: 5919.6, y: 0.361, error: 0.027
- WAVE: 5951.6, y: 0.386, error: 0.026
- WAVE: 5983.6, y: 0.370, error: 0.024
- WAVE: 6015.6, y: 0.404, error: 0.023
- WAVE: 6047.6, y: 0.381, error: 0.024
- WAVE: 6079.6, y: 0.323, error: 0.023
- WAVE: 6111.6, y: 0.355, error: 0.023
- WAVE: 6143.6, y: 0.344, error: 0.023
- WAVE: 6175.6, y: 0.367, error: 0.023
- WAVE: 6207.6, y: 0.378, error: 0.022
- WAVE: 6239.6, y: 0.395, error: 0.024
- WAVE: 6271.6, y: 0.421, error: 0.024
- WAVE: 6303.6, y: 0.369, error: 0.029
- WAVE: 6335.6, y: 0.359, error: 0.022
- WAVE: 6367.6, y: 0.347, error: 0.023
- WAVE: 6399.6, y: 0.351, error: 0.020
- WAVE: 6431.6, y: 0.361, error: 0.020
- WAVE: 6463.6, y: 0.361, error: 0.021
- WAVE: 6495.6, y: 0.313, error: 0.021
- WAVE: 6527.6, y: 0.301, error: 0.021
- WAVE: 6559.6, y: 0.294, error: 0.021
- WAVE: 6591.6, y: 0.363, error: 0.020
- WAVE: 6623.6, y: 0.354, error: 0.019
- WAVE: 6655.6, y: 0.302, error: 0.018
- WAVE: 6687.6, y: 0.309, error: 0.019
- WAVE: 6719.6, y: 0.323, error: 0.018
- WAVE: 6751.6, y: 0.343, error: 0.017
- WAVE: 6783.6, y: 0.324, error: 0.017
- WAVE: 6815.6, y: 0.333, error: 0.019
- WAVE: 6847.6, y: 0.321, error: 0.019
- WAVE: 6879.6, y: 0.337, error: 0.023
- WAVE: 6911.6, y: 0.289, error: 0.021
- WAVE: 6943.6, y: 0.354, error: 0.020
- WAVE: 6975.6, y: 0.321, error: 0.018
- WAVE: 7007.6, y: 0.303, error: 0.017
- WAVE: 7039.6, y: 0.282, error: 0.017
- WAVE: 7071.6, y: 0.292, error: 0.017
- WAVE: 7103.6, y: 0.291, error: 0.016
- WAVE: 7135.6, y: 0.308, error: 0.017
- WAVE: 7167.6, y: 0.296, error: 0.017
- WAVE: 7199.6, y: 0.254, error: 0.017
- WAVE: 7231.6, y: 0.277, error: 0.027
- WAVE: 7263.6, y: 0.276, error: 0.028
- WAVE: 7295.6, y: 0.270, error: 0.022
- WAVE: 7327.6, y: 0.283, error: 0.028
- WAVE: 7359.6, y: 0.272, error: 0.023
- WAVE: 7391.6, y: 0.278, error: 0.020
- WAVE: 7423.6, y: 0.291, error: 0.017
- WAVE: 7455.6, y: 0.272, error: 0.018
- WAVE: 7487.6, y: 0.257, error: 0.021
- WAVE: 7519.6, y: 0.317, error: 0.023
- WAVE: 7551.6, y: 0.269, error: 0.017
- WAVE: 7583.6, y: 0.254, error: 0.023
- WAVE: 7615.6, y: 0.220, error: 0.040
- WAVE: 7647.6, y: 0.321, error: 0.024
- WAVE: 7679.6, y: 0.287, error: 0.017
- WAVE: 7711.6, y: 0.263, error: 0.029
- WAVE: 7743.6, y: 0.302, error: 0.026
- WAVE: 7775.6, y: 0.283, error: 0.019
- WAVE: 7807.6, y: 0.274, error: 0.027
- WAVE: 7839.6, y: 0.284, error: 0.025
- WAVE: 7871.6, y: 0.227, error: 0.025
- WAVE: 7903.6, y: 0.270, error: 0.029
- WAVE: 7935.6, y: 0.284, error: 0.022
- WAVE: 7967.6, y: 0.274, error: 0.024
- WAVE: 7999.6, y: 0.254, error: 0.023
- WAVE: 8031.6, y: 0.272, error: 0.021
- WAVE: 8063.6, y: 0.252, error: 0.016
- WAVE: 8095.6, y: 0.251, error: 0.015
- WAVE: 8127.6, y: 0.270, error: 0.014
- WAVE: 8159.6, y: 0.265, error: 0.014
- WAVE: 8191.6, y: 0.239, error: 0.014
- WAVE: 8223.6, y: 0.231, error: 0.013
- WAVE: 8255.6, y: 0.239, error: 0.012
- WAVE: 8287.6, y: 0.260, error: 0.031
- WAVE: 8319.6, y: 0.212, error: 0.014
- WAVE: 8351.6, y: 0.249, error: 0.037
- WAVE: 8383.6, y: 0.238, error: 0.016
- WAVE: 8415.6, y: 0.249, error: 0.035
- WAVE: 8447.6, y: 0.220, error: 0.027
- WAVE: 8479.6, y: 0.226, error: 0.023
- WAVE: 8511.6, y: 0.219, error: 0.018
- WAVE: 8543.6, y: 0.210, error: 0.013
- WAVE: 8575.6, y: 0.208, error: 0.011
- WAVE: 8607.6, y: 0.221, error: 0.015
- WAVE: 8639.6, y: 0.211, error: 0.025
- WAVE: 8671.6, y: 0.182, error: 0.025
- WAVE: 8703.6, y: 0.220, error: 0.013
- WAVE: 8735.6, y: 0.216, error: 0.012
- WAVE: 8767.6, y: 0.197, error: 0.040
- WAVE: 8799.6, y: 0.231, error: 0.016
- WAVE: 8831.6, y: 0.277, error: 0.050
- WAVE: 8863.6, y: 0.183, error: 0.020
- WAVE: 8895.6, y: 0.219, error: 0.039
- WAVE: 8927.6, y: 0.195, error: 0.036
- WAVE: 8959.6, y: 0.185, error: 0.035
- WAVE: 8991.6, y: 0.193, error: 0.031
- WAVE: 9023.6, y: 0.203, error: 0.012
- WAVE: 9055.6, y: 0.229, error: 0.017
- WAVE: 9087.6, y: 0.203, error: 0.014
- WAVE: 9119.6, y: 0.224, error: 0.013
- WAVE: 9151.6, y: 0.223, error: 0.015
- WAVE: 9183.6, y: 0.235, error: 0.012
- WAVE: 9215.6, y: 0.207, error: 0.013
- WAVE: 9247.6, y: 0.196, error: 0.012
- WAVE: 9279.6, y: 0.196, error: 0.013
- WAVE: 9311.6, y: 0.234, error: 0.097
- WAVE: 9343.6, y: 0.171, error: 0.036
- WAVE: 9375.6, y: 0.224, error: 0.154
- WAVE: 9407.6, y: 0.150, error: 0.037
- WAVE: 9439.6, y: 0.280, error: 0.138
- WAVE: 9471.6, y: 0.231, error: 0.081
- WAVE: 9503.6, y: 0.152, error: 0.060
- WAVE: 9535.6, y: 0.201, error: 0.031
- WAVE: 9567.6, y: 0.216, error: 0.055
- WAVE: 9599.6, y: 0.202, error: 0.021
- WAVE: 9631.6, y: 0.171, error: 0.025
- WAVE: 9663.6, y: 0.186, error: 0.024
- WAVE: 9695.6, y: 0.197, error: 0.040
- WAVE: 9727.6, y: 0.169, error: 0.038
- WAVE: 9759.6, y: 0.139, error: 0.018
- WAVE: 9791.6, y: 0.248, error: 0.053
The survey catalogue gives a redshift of 0.00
